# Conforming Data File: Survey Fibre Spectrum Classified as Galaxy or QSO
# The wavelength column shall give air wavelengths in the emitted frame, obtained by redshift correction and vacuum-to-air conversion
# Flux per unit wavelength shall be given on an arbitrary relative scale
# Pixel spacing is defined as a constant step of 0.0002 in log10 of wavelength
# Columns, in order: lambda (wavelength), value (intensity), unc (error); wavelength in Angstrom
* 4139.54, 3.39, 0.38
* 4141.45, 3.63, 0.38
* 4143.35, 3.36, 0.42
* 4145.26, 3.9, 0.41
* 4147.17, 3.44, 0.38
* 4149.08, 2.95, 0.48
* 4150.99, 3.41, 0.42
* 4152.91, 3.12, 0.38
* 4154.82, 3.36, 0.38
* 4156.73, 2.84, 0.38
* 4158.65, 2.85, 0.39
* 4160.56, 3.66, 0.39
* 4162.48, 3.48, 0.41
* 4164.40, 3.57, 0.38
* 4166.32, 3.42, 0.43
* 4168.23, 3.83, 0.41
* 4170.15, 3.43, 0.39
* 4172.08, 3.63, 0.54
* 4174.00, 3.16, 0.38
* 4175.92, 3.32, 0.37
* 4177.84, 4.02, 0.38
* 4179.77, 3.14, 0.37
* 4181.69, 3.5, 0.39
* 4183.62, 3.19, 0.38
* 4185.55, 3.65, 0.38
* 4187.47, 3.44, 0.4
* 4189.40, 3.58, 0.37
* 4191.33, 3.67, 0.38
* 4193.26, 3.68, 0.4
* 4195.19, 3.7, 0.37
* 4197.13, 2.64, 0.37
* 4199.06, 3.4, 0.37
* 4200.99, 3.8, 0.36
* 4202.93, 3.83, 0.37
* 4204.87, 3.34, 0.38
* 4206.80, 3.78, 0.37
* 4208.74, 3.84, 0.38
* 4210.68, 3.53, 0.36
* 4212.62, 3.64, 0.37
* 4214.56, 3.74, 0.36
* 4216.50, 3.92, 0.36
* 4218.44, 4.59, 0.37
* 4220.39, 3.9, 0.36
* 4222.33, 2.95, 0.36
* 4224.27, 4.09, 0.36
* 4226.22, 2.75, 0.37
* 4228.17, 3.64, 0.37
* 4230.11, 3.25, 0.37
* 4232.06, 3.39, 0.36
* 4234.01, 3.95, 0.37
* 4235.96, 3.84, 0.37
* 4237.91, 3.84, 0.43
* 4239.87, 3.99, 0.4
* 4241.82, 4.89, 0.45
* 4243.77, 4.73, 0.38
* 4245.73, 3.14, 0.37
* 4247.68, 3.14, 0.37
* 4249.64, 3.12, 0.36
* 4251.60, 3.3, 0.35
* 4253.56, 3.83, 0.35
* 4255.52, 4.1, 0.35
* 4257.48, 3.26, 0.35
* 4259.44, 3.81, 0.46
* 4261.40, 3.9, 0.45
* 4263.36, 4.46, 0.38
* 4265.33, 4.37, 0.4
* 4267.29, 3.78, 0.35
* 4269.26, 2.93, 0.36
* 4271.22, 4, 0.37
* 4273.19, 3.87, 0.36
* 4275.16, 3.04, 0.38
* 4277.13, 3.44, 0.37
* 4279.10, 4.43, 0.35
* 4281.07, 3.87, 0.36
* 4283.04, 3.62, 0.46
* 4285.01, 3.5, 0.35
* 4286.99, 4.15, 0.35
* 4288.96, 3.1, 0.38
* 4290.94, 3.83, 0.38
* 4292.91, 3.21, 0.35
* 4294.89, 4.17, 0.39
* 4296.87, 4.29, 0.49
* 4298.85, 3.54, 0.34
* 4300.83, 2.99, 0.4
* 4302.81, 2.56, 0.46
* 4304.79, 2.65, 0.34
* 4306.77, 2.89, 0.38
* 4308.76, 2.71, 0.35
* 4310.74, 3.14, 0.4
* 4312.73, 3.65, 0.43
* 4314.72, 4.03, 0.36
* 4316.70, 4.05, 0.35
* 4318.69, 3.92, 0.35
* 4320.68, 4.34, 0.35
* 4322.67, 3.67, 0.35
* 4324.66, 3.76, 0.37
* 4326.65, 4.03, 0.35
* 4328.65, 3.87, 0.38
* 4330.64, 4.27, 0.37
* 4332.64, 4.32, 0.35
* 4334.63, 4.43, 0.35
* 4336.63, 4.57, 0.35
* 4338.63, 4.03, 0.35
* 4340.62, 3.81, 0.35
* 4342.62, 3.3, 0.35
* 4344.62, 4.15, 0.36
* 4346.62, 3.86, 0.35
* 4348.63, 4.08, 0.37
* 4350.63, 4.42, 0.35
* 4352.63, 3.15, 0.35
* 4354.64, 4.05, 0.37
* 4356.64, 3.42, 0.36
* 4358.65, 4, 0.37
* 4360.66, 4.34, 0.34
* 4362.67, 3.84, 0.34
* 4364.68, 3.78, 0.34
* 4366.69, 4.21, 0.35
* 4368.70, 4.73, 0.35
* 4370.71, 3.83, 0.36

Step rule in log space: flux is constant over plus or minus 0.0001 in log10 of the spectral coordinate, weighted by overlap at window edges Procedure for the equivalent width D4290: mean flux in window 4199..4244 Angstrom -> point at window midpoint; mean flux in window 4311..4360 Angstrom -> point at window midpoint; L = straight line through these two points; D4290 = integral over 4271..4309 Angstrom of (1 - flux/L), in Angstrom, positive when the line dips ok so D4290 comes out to 3.74 Angstrom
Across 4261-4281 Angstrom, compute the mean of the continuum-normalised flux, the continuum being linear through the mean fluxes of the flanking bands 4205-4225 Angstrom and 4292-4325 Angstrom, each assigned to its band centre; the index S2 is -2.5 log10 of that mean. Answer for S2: -0.06 mag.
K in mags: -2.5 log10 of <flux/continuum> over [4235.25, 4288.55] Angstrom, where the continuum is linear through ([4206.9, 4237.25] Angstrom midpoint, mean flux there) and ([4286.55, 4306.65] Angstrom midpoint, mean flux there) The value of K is -0.07 mag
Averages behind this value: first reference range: 3.67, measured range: 3.78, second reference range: 3.41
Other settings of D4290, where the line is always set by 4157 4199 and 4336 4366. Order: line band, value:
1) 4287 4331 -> 2.6 Angstrom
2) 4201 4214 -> -0.5 Angstrom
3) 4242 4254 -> 0.0 Angstrom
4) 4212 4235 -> -0.5 Angstrom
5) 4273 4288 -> 0.0 Angstrom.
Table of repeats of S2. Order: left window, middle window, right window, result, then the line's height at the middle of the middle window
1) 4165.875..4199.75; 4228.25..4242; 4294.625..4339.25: -0.070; 3.57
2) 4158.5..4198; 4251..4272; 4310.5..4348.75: -0.015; 3.75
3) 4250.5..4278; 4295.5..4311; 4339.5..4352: 0.217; 3.81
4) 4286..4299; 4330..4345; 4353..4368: -0.063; 3.88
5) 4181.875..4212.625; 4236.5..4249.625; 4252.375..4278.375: -0.059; 3.69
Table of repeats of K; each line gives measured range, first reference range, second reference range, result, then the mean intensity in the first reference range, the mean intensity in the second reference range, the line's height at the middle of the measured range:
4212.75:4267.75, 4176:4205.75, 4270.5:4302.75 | -0.06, 3.5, 3.66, 3.58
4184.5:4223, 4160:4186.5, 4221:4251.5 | -0.02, 3.5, 3.64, 3.57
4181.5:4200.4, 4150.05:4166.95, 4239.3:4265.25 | 0.01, 3.3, 3.84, 3.48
